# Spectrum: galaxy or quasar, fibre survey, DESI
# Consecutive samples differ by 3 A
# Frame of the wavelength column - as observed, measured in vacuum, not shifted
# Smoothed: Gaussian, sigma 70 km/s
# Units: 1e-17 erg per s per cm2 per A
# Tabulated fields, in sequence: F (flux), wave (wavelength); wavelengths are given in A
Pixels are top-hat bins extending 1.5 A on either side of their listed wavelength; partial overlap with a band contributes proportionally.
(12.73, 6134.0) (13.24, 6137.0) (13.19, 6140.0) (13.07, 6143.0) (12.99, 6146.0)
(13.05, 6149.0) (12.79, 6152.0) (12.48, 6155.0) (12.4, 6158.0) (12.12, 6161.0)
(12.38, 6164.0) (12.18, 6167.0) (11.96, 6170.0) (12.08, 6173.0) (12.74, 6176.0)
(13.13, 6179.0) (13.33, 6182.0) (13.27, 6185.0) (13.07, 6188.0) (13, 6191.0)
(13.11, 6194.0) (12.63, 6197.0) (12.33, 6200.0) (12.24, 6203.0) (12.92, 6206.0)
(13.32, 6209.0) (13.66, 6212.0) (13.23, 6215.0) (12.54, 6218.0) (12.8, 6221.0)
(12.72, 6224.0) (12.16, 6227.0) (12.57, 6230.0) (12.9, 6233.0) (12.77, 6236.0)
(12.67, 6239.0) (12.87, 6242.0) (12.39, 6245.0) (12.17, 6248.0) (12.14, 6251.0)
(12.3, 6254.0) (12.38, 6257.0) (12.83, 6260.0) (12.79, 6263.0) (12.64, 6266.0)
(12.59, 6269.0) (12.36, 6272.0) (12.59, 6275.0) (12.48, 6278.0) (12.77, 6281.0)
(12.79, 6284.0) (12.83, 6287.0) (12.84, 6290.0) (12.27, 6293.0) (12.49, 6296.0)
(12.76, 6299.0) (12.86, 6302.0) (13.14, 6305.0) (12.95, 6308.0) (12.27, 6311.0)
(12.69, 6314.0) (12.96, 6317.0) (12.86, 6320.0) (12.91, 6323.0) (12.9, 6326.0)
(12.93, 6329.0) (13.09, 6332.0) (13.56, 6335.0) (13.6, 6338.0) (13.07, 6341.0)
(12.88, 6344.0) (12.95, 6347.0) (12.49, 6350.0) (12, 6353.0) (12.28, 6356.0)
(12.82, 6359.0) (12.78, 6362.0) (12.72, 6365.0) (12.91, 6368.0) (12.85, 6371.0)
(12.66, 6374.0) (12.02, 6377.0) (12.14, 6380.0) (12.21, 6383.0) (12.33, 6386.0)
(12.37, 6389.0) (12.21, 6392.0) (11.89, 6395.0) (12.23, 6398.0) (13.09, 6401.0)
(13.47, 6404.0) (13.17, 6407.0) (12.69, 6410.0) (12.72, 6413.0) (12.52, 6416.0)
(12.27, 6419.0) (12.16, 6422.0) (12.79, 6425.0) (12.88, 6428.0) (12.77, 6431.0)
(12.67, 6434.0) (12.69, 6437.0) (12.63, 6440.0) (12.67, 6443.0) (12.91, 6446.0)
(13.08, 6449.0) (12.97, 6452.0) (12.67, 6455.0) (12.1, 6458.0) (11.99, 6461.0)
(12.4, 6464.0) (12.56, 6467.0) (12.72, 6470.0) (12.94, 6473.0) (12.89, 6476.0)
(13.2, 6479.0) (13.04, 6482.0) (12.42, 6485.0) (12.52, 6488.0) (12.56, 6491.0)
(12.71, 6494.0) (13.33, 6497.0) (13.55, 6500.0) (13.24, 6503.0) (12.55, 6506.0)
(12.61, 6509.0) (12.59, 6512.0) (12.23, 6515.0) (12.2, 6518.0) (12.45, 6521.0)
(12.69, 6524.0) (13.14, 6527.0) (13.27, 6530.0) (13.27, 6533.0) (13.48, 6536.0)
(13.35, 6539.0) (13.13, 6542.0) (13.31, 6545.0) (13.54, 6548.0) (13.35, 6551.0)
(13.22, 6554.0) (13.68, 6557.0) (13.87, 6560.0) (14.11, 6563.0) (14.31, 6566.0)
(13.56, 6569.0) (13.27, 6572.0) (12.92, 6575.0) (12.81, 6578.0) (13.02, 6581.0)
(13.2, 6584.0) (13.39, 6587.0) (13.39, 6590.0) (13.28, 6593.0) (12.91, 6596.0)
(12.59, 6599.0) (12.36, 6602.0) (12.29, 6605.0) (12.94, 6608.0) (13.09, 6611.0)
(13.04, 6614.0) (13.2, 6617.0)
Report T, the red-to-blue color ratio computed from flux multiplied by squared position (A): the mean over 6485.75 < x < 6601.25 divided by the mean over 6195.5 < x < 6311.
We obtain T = 1.13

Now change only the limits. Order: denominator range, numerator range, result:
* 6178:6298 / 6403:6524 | 1.07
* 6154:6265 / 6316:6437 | 1.06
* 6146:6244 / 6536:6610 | 1.17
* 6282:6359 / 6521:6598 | 1.12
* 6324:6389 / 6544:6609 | 1.11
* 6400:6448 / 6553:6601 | 1.10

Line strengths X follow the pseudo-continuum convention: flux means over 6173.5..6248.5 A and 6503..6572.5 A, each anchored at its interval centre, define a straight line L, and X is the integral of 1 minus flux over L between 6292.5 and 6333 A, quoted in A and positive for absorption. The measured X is 0.4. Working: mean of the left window 12.8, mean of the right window 13.2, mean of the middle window 12.8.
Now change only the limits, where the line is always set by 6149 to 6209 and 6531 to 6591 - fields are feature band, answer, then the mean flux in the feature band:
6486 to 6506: 0.52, 12.9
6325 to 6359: 0.26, 12.9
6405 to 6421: 0.53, 12.7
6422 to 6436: 0.47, 12.7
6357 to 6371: 0.25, 12.8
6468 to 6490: 0.73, 12.8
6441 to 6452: 0.25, 12.9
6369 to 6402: 1.78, 12.4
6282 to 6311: 0.34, 12.7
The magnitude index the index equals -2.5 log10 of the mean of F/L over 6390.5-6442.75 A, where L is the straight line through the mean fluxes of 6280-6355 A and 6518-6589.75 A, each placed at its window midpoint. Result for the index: 0.03 mag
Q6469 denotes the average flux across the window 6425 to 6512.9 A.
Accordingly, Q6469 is 12.8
